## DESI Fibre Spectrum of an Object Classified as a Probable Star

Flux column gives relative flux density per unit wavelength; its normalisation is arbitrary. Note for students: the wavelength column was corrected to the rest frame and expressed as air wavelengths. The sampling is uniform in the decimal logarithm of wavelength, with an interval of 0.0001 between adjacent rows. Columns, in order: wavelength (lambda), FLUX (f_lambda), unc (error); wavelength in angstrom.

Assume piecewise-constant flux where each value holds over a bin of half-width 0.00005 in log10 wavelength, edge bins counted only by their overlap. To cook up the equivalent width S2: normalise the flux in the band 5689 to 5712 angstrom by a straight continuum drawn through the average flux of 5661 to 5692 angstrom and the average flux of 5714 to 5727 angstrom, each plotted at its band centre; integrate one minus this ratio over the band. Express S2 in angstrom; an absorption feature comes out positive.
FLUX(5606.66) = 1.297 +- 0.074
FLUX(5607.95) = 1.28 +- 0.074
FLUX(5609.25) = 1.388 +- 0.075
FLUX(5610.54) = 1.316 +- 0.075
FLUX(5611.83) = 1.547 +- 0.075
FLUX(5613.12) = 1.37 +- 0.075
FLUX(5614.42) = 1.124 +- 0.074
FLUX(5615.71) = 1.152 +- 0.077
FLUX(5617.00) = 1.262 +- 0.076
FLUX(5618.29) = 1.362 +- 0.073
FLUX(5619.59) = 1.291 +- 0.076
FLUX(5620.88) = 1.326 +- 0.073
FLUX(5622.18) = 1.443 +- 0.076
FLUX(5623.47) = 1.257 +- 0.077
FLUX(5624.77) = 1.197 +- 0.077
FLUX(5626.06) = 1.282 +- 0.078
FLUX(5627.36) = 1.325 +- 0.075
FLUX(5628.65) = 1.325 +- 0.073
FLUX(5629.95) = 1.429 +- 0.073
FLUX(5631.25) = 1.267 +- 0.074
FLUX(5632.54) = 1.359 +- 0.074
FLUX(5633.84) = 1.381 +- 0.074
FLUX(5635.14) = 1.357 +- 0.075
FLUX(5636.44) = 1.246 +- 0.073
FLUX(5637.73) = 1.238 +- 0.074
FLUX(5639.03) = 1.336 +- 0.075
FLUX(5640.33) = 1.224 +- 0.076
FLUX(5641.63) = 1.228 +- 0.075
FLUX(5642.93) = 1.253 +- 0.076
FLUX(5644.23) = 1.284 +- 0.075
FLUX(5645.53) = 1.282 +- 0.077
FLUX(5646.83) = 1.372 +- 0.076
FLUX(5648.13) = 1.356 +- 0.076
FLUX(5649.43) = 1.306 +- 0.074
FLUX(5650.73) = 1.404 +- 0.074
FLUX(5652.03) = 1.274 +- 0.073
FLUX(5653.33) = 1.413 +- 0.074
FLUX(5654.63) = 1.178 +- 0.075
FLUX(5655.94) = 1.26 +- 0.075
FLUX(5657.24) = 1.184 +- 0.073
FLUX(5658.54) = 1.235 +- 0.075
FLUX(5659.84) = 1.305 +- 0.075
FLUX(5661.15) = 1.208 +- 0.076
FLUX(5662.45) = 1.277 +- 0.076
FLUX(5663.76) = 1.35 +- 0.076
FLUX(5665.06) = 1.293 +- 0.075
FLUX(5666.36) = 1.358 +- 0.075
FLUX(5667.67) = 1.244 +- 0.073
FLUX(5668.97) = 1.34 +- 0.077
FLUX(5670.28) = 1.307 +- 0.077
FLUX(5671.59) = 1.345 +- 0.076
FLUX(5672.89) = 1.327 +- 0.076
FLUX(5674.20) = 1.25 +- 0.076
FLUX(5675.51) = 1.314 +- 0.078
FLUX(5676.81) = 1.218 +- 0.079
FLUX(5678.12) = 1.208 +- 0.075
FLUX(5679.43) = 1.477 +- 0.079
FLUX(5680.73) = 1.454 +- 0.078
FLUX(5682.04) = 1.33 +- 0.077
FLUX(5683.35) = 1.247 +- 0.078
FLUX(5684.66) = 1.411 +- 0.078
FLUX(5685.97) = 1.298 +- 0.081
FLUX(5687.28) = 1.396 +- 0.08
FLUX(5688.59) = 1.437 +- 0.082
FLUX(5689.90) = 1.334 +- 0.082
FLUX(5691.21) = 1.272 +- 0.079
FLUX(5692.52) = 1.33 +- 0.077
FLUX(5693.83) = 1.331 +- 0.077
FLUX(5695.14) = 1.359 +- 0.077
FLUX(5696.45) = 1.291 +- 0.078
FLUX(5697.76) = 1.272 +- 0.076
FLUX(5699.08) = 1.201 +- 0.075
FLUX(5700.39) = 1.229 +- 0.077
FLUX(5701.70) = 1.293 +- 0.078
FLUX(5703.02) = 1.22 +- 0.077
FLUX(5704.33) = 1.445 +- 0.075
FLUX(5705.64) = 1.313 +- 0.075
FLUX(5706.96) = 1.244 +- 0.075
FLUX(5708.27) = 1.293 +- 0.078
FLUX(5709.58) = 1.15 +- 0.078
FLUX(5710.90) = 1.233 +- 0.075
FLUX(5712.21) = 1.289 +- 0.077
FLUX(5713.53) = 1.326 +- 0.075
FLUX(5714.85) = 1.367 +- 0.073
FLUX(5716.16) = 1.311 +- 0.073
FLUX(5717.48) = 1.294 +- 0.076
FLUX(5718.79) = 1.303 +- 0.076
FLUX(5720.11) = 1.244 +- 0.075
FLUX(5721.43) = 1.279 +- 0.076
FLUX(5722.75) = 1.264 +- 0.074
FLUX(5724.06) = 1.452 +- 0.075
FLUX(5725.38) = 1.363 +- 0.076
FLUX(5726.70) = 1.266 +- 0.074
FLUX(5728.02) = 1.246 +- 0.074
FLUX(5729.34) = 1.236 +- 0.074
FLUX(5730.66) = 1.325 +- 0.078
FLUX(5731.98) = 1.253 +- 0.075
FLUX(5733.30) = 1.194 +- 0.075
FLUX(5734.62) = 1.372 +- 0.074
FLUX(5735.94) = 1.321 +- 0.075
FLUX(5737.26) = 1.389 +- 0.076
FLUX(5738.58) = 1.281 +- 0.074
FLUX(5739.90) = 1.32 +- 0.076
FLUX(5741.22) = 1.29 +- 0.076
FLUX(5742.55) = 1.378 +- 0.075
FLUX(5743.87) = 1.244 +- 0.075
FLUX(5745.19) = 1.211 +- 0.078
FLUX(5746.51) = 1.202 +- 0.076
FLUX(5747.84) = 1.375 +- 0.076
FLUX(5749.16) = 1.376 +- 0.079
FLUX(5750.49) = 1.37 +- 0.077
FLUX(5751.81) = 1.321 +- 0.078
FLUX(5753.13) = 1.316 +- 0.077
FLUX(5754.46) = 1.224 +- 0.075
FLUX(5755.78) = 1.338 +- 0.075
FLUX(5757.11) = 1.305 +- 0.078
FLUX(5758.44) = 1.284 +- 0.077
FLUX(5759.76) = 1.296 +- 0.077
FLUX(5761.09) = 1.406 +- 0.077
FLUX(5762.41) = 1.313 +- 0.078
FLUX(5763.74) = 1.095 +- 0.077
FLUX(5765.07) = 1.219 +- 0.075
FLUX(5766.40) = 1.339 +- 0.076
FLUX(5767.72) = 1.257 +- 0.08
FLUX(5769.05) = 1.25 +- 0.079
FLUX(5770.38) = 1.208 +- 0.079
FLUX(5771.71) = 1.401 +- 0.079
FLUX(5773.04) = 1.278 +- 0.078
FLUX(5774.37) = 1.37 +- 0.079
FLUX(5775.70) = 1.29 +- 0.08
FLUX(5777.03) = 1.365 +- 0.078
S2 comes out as 0.6 angstrom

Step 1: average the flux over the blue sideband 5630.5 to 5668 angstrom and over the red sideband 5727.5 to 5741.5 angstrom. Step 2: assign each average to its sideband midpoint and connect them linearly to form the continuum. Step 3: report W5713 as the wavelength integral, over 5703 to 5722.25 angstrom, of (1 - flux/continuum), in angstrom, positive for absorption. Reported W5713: 0.1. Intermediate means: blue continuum 1.29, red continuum 1.29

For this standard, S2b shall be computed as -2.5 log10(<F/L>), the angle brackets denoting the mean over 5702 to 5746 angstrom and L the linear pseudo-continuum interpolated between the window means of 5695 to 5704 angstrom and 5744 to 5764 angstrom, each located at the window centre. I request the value -0.01 mag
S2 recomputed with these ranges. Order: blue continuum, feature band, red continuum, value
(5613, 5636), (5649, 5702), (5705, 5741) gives -0.3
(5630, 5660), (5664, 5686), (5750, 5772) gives -0.4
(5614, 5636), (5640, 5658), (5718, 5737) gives 0.2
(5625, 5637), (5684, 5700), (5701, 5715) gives -0.4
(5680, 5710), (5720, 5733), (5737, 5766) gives 0.1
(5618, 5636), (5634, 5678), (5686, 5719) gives 0.9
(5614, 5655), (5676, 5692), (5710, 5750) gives -0.5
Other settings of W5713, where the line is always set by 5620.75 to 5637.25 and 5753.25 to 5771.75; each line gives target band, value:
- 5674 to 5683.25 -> -0.11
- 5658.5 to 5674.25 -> 0.12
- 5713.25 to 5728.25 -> -0.23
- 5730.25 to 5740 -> -0.14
